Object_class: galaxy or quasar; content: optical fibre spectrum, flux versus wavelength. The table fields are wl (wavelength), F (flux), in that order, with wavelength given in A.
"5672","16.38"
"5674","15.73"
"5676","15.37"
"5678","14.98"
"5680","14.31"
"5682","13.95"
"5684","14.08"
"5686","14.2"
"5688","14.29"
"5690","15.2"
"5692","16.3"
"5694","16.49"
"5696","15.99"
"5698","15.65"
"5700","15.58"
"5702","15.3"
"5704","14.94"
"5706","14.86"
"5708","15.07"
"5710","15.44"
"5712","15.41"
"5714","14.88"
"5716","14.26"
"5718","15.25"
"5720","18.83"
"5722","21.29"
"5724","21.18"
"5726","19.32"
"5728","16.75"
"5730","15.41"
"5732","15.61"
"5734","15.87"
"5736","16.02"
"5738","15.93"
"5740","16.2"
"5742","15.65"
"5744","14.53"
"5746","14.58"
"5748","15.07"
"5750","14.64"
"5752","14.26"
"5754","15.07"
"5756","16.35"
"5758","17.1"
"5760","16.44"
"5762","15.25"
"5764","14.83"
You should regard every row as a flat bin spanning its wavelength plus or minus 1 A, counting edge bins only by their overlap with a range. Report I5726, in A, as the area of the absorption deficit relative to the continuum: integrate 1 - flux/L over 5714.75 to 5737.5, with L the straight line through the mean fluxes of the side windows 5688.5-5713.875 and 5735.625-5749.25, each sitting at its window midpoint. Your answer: -2.6 A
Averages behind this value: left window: 15.5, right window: 15.4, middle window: 17.2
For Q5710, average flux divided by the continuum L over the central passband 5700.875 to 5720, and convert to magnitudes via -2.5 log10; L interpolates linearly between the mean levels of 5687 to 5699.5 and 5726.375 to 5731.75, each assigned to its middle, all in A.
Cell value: 0.05 mag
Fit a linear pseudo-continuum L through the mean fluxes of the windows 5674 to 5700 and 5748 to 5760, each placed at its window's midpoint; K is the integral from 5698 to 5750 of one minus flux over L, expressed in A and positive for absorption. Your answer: -2.5 A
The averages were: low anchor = 15.1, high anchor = 15.5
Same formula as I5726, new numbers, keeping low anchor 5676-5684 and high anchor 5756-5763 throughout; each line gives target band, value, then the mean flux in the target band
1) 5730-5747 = 0.28 A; 15.5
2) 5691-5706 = -0.79 A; 15.7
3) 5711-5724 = -1.40 A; 17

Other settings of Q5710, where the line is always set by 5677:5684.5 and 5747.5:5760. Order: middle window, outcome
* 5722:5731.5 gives -0.214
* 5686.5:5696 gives -0.074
